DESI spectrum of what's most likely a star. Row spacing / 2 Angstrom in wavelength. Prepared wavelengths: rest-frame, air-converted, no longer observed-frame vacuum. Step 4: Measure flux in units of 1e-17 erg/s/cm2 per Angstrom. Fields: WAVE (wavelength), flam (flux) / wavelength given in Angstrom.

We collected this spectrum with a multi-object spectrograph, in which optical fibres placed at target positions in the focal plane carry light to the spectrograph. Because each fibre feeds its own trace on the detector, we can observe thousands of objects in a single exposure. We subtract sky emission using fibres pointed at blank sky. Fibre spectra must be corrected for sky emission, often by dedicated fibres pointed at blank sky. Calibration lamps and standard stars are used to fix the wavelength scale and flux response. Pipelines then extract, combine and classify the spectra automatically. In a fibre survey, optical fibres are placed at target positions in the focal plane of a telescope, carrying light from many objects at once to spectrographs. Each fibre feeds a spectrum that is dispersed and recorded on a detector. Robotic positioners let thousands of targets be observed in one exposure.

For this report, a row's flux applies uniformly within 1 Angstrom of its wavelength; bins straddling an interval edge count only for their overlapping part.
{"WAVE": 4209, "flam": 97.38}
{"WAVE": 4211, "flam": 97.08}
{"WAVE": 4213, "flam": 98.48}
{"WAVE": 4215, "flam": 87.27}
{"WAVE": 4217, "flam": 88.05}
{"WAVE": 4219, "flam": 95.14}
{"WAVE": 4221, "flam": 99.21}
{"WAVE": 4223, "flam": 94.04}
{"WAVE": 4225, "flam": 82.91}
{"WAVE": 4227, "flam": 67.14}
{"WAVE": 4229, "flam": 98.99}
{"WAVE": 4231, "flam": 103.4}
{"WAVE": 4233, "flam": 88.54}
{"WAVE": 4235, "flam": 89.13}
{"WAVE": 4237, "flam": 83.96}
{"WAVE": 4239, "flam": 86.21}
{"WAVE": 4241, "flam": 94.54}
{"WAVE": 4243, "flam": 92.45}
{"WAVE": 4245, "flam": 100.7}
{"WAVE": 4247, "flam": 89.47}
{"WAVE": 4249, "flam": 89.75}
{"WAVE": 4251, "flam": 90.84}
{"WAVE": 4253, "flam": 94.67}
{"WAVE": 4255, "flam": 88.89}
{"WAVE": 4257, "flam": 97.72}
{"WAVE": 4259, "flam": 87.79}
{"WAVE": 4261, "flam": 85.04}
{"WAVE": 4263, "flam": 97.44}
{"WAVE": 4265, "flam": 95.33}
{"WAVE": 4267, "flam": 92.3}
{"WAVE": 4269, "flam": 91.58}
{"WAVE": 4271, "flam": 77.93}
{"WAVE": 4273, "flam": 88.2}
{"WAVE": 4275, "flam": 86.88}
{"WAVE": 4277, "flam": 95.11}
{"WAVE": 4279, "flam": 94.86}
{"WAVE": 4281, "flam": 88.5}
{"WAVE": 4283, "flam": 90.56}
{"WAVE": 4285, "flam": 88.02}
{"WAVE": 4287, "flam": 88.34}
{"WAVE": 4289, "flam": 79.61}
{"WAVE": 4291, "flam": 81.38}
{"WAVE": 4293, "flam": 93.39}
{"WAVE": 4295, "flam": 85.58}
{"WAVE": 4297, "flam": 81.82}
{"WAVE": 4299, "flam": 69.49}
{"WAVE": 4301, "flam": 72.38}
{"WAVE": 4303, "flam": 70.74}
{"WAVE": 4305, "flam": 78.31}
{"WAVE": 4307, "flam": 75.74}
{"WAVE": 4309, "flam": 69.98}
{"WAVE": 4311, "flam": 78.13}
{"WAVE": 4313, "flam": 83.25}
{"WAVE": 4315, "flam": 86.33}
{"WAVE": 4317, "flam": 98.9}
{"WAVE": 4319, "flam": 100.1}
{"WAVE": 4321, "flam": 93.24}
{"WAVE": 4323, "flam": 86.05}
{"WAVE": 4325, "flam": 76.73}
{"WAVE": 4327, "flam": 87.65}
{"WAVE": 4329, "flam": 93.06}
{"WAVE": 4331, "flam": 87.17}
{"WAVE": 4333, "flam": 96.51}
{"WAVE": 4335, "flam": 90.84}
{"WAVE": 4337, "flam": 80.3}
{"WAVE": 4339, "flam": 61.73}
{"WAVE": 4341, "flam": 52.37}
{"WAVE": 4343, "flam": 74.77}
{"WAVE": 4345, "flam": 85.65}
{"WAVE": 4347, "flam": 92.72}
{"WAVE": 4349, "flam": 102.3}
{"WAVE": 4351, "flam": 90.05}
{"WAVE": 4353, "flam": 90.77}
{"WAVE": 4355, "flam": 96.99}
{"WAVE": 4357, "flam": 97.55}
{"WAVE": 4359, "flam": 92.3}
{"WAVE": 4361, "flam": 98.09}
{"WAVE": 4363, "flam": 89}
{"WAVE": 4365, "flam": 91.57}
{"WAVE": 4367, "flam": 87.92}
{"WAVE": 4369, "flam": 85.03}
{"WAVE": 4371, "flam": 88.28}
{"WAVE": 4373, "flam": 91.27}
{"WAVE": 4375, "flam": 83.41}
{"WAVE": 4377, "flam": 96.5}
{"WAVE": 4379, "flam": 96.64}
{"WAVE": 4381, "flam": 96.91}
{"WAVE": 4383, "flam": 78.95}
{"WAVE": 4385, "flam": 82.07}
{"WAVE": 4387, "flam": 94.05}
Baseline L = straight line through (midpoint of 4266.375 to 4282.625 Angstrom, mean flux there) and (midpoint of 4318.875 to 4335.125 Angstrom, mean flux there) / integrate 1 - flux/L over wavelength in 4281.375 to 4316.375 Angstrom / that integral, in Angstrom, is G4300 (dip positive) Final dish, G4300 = 3.3 Angstrom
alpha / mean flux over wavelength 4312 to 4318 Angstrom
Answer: 89.5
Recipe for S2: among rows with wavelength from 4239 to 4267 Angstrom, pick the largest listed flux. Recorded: 100.7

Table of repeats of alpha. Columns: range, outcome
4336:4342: 64.8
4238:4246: 93.5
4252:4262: 90.8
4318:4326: 89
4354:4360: 95.6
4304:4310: 74.7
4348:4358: 95.5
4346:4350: 97.5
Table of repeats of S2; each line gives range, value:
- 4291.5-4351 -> 102.3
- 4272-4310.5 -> 95.11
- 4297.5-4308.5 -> 78.31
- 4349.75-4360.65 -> 97.55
